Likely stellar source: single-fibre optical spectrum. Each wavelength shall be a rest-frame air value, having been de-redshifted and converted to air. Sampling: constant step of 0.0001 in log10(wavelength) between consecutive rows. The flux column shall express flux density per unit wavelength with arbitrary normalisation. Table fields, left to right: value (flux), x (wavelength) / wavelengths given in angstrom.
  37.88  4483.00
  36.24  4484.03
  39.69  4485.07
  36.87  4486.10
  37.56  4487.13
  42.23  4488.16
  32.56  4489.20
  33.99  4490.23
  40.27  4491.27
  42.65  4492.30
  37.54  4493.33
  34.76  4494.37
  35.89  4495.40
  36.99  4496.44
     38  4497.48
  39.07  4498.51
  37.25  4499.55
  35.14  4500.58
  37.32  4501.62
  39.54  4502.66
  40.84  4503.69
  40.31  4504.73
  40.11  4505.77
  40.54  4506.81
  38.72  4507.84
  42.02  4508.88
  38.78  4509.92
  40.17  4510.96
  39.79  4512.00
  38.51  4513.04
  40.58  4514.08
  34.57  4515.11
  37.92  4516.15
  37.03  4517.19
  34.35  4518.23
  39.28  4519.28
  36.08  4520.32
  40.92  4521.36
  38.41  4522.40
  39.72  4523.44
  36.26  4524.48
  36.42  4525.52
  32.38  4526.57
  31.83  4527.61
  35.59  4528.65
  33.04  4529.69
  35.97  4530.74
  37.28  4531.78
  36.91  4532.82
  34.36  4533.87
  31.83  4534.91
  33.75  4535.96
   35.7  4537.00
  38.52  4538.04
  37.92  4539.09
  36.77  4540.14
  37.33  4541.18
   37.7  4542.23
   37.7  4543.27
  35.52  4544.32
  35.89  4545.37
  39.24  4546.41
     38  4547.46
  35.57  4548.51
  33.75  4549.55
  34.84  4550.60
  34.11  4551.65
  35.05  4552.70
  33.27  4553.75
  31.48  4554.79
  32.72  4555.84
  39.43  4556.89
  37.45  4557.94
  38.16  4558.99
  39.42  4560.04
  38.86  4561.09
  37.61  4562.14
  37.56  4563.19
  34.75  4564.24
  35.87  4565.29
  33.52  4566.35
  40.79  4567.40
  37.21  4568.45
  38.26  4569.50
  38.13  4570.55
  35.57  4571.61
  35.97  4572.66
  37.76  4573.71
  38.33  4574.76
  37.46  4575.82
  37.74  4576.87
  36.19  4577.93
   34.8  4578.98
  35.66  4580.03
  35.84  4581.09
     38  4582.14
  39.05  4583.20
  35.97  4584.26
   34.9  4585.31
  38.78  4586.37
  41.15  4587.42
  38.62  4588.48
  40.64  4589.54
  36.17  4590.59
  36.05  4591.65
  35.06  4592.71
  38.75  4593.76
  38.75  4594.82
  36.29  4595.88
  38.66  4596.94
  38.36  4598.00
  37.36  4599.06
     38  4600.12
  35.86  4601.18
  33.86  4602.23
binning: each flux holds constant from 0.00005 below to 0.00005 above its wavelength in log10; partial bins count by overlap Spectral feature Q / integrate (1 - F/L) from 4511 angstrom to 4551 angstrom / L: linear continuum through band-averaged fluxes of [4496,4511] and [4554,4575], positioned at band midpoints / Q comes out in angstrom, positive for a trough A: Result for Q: 1.6 angstrom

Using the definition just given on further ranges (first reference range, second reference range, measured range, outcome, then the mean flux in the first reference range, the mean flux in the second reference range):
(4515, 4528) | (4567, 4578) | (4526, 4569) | 1.3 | 36.6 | 37.6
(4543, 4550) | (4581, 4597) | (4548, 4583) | 0.6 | 36.5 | 37.7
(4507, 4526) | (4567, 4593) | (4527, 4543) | 1.0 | 38.4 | 37.4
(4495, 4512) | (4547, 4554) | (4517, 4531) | 0.4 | 38.8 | 35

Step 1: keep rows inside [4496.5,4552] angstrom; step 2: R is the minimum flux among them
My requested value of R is 31.83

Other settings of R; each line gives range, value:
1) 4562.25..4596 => 33.52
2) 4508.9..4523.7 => 34.35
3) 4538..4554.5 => 33.27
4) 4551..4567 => 31.48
